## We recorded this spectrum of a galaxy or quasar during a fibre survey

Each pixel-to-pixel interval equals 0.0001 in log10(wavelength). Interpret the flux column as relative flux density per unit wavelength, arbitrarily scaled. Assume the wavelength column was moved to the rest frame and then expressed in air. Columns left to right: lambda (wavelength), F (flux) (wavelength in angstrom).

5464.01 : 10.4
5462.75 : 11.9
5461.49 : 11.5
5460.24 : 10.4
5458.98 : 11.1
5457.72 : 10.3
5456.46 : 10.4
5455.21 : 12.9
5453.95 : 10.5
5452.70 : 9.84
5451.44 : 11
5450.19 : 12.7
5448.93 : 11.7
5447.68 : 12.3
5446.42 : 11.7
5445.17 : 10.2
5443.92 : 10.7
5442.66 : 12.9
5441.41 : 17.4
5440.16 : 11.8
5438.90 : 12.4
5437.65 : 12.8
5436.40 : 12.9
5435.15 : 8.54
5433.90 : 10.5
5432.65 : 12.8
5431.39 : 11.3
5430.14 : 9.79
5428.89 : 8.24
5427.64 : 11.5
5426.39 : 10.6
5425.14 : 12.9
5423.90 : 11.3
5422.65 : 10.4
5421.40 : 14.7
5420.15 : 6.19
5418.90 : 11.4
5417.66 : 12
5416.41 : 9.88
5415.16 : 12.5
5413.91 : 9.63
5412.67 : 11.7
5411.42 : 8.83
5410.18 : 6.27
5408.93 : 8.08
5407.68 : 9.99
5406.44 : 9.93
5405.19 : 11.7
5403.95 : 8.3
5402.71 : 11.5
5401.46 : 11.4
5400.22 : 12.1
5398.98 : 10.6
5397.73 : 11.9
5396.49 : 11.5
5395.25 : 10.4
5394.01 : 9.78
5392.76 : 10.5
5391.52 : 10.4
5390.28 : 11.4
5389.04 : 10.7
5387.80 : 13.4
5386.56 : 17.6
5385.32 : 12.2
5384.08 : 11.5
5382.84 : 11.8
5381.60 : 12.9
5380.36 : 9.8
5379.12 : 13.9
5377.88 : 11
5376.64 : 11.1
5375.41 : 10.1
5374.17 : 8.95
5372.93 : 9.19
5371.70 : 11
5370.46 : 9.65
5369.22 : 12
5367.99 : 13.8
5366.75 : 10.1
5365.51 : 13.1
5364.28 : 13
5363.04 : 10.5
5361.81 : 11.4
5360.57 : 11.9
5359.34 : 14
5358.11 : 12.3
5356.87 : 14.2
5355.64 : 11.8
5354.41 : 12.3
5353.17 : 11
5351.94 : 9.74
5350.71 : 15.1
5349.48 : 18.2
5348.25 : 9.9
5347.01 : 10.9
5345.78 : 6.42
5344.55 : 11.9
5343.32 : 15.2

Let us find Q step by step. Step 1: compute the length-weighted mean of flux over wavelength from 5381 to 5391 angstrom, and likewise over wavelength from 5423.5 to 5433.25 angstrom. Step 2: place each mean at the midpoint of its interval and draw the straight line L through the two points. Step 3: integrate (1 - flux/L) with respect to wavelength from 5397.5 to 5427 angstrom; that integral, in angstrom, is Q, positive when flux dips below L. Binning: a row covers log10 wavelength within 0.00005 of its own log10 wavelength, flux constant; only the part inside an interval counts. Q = 2.8 angstrom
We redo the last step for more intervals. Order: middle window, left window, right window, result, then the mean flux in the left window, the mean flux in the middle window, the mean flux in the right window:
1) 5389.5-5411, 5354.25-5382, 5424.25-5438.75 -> 2.0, 11.6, 10.3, 11.1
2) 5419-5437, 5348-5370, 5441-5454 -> 1.7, 12.5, 10.8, 11.9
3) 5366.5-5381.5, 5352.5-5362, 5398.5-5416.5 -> 0.9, 12.4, 11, 10.2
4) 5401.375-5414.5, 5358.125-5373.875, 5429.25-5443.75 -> 2.4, 11.6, 9.69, 12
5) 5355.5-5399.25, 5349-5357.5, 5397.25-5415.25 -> 0.4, 13.1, 11.7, 10.2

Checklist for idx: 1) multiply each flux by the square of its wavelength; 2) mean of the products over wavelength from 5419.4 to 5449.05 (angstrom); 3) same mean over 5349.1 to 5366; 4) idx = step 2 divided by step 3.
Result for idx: 0.93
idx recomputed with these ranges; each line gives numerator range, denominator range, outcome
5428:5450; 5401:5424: 1.15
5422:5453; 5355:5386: 1.02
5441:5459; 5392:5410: 1.14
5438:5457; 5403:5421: 1.23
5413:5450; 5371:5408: 1.03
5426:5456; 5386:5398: 1.00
